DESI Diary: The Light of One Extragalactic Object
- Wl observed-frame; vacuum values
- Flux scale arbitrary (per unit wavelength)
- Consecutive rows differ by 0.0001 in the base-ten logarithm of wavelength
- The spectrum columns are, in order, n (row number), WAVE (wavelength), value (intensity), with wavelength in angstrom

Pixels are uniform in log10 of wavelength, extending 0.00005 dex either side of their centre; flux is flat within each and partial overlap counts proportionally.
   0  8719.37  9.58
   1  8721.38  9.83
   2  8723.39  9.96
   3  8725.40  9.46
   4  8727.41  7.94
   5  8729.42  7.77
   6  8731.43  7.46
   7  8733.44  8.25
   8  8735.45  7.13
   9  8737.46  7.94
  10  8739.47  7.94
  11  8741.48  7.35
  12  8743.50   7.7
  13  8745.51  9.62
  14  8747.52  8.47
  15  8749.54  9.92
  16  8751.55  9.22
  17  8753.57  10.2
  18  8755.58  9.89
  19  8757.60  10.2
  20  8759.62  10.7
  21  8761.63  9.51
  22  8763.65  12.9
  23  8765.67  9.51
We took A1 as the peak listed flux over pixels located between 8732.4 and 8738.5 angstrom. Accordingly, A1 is 8.25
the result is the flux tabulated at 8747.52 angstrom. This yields 8.47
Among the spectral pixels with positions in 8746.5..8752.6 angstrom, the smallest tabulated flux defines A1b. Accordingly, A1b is 8.47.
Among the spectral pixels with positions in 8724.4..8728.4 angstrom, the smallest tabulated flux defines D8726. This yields 7.94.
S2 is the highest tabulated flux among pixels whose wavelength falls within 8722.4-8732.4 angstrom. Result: 9.96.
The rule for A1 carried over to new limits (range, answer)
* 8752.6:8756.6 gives 10.2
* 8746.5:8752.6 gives 9.92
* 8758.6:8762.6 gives 10.7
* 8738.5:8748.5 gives 9.62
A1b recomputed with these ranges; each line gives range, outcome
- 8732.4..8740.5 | 7.13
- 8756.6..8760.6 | 10.2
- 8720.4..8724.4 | 9.83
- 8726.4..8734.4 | 7.46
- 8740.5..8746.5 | 7.35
